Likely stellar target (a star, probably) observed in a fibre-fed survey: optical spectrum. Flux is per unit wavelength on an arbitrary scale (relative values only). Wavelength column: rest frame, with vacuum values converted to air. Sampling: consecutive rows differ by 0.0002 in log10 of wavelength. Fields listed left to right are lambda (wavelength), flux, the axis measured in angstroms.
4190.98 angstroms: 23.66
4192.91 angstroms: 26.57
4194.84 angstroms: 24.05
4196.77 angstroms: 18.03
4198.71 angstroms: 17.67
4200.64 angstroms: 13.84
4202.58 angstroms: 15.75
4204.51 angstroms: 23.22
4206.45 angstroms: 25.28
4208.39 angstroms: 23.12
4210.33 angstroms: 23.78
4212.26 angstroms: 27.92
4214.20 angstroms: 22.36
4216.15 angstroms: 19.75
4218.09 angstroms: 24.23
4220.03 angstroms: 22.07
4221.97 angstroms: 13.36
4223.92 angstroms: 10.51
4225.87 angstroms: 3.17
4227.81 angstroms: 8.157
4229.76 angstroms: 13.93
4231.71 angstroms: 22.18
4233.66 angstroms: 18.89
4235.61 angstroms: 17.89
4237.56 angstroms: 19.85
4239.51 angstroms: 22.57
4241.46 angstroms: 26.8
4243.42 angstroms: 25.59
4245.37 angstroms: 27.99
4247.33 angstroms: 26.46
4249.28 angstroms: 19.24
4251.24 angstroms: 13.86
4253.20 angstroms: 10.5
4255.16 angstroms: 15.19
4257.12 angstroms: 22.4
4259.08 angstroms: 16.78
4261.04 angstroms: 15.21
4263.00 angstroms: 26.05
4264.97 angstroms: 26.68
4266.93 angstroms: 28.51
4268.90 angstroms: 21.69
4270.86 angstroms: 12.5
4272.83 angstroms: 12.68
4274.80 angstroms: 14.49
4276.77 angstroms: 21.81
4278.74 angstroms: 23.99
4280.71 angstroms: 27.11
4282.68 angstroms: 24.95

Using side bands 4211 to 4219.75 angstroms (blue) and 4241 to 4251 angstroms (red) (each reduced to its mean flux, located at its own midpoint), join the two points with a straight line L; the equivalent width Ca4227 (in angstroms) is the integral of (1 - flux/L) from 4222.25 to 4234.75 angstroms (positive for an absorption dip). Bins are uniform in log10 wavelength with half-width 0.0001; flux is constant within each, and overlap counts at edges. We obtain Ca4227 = 5.7 angstroms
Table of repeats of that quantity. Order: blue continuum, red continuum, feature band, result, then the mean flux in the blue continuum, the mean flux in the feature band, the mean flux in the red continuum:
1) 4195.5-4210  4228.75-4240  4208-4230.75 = 2.2 angstroms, 19.8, 17.6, 19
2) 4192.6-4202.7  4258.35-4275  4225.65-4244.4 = 0.9 angstroms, 19.1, 18.5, 19.7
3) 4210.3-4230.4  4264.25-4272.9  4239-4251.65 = -3.1 angstroms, 16.9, 23.7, 21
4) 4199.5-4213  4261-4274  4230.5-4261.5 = 1.4 angstroms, 21.7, 20.1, 20.8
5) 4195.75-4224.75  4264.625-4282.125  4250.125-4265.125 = 2.1 angstroms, 20.1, 17.9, 20.9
